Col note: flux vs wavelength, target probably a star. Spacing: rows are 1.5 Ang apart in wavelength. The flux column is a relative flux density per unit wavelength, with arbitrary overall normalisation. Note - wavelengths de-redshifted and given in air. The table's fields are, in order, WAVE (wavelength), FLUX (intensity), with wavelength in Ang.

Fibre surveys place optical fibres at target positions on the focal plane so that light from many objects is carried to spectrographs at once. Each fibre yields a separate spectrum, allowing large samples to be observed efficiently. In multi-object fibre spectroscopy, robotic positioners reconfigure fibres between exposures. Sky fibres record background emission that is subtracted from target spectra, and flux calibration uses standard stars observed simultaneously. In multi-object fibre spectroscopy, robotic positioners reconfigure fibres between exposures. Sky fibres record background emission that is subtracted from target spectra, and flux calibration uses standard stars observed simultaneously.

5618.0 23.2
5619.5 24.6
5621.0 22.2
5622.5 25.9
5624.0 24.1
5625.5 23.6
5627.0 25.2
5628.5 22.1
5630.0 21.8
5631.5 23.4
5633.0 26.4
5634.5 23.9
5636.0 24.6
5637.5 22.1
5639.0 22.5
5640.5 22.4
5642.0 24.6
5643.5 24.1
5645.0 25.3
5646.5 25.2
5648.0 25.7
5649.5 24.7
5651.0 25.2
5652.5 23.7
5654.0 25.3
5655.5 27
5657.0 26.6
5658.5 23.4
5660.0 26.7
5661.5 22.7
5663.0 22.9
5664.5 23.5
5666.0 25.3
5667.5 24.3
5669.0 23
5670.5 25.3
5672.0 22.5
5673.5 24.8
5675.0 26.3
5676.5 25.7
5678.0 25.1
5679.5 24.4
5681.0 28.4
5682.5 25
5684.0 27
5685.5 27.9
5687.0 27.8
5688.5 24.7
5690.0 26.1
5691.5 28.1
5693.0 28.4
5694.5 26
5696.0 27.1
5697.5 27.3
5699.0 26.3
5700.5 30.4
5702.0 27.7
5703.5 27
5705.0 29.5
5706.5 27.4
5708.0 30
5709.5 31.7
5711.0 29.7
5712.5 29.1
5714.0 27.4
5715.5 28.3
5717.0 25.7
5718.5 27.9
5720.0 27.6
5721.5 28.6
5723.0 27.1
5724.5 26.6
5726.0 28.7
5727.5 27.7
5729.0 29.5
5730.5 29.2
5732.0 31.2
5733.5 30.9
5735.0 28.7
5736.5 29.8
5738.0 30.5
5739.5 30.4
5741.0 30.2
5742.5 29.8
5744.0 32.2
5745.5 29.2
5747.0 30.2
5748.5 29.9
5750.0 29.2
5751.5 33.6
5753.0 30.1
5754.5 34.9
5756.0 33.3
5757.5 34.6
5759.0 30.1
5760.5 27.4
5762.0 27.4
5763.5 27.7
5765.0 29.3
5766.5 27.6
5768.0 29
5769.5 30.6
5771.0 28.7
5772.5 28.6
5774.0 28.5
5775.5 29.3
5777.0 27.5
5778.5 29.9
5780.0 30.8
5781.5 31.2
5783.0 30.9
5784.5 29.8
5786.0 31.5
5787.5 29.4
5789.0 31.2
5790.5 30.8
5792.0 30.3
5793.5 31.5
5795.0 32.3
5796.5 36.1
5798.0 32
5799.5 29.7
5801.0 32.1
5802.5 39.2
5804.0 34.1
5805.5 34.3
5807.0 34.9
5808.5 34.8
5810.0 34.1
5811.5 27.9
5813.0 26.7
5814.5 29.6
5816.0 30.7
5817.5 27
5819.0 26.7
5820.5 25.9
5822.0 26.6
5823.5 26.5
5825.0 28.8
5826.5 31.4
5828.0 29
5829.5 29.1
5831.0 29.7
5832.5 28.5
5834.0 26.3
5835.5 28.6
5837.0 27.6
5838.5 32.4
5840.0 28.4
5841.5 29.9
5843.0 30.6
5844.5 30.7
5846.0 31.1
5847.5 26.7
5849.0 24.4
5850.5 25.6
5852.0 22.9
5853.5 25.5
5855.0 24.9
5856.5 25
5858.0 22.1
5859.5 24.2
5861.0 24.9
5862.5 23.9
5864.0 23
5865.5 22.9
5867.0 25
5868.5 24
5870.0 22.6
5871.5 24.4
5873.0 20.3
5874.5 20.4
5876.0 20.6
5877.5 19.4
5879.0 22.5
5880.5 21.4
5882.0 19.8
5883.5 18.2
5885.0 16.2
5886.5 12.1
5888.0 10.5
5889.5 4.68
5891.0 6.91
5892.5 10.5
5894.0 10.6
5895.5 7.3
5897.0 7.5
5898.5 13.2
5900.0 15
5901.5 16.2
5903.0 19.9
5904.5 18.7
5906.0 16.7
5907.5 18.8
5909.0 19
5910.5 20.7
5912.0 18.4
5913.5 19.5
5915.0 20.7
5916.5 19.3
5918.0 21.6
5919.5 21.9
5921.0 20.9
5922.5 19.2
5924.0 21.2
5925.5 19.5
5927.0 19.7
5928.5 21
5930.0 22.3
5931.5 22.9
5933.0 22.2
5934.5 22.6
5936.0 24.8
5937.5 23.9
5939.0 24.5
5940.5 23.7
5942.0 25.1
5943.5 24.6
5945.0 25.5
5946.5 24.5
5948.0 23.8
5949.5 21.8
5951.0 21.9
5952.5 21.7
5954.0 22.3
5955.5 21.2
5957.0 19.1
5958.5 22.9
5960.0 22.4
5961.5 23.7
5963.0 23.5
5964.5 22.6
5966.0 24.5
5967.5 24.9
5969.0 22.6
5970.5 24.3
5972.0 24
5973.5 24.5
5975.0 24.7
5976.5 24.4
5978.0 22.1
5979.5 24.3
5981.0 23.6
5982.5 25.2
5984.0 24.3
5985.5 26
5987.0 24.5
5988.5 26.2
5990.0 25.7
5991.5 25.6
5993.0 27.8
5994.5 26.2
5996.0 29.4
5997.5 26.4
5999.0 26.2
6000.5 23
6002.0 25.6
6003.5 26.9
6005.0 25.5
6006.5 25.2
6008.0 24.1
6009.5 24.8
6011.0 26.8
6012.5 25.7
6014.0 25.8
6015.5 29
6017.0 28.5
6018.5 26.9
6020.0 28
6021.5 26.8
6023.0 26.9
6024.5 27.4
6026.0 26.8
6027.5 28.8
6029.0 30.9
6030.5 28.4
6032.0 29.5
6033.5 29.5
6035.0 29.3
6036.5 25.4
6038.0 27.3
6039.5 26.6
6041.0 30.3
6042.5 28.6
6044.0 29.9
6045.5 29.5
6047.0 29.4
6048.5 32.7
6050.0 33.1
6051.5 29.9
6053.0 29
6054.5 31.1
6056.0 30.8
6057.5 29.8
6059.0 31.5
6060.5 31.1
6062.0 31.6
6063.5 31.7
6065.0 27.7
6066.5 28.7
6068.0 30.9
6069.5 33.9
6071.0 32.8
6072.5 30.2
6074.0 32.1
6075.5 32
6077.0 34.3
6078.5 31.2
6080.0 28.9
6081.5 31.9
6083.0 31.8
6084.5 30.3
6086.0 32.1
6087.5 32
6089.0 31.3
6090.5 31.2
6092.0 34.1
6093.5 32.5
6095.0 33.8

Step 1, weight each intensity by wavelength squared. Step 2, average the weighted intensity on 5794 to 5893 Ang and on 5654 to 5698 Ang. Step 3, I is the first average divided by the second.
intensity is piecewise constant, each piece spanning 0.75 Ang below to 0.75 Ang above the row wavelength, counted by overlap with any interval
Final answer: 1.1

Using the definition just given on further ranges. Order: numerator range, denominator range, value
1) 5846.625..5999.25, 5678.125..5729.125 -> 0.84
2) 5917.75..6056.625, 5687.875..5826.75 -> 0.93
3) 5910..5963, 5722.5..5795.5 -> 0.78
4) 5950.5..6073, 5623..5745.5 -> 1.13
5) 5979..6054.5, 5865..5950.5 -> 1.47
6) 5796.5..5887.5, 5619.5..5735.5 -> 1.08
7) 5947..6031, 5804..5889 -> 1.02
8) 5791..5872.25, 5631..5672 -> 1.24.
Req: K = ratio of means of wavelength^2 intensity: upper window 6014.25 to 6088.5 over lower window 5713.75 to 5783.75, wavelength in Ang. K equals 1.1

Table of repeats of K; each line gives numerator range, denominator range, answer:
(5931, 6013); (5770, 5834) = 0.85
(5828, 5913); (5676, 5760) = 0.78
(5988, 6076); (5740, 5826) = 1.02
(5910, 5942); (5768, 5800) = 0.74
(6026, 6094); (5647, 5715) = 1.32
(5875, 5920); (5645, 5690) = 0.70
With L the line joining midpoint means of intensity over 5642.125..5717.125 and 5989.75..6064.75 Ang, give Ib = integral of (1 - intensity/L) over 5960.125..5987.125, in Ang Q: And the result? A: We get 3.7 Ang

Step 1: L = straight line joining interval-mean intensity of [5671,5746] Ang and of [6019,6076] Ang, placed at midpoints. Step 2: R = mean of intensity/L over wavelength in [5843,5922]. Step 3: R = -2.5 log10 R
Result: 0.409 mag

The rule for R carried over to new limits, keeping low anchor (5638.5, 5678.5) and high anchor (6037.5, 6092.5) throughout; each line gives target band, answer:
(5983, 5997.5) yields 0.14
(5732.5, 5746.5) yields -0.17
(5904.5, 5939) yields 0.35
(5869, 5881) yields 0.28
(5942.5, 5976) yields 0.25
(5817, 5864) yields 0.01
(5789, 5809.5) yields -0.23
